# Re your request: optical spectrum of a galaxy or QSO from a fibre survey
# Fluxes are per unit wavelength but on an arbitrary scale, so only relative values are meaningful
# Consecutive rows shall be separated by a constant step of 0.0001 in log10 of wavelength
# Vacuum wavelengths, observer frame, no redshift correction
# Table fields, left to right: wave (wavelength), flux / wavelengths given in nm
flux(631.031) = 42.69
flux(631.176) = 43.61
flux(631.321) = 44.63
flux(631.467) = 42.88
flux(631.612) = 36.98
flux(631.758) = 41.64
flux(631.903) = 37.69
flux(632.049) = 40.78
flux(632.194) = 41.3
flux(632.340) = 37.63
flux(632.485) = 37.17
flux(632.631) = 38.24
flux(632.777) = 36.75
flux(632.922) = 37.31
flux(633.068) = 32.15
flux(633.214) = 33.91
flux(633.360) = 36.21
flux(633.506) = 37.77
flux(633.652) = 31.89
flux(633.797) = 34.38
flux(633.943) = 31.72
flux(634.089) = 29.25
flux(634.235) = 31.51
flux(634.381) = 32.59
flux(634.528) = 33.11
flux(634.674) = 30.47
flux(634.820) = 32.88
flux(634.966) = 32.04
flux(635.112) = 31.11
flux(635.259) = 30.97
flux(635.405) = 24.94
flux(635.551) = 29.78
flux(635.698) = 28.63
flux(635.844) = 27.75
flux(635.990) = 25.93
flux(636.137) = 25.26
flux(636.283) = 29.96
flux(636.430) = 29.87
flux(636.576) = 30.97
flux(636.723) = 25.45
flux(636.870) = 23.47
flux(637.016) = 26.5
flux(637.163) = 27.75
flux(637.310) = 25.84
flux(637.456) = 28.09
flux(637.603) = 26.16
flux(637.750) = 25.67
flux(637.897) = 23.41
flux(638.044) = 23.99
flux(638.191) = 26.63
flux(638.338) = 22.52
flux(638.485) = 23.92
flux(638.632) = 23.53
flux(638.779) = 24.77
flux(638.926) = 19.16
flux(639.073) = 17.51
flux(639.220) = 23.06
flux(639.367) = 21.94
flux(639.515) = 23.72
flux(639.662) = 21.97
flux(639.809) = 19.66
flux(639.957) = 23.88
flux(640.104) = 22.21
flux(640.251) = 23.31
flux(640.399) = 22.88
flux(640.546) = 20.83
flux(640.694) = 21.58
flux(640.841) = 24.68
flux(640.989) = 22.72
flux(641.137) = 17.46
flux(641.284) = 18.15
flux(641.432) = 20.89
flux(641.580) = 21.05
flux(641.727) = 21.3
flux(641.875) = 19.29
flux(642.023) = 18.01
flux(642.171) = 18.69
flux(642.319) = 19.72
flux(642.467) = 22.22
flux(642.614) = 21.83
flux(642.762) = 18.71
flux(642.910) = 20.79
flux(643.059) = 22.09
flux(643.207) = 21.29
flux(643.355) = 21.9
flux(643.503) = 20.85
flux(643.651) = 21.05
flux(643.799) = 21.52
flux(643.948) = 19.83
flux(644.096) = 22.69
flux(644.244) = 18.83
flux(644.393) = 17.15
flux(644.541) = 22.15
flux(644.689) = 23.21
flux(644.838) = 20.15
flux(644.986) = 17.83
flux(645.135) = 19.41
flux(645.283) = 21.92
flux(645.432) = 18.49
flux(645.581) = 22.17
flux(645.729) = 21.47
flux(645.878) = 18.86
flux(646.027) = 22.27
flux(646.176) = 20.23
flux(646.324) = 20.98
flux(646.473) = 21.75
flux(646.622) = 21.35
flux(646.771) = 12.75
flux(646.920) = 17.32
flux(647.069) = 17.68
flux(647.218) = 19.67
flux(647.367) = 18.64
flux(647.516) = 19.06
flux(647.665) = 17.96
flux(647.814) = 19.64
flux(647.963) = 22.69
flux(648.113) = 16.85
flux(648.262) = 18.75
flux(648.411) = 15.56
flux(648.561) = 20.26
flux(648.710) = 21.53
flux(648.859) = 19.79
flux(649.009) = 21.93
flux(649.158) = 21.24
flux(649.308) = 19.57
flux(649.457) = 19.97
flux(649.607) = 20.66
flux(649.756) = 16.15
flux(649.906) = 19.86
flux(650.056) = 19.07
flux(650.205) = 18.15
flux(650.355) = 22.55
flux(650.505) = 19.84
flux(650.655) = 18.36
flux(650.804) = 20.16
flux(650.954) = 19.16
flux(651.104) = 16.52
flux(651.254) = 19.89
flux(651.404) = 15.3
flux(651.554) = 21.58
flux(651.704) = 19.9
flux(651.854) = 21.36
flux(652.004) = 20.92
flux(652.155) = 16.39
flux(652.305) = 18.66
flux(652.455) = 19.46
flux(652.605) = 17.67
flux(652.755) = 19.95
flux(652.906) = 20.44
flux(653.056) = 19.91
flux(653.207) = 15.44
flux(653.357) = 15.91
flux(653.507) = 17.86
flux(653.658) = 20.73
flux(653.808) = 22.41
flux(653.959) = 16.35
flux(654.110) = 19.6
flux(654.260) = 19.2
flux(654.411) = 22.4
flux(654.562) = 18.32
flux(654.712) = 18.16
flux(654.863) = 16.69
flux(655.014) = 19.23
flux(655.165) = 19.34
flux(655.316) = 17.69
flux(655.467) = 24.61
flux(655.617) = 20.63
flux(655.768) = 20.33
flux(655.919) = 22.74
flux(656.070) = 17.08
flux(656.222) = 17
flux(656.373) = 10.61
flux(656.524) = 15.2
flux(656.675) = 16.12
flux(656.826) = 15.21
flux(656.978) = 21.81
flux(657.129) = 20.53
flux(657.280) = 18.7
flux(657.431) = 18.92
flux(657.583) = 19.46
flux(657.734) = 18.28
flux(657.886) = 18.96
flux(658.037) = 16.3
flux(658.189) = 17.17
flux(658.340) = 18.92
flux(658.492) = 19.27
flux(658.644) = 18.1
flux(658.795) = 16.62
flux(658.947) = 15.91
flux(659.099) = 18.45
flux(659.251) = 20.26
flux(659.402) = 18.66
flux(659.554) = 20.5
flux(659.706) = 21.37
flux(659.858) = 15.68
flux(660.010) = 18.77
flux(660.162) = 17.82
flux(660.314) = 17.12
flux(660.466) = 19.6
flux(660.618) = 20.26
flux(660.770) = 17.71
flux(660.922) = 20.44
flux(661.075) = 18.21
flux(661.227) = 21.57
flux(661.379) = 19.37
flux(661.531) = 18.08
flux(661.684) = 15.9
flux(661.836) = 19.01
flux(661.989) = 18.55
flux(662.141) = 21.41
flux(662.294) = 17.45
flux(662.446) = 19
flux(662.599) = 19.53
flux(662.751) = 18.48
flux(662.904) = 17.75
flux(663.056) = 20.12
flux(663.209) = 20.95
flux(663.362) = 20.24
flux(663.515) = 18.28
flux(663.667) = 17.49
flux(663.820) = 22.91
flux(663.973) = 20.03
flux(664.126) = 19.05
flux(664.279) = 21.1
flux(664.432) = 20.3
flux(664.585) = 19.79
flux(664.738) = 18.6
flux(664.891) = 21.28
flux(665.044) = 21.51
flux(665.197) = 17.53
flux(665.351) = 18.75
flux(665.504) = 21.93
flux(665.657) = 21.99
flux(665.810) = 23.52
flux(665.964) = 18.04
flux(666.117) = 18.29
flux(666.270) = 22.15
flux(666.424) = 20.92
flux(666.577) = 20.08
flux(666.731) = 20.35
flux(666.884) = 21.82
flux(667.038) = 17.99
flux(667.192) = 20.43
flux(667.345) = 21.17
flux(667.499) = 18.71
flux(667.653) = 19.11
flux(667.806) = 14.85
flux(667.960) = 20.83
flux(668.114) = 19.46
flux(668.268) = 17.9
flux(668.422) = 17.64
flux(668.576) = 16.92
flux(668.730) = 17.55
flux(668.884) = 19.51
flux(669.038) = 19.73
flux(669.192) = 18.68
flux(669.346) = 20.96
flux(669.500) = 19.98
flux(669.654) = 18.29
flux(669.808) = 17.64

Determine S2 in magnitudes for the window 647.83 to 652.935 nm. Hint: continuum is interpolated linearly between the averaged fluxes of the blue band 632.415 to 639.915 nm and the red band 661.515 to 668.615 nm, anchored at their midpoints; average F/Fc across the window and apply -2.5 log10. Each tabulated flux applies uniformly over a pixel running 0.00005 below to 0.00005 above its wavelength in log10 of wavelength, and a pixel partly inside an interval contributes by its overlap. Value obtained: 0.23 mag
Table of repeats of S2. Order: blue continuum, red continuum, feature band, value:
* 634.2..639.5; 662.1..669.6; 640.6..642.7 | 0.24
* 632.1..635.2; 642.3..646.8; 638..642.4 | 0.20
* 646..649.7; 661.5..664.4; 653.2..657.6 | 0.04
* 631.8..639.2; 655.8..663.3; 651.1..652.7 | 0.16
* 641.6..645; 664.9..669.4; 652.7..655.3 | 0.07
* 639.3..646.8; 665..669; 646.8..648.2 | 0.11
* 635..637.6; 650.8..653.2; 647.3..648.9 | 0.11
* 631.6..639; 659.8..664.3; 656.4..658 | 0.17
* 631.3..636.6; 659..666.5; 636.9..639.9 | 0.30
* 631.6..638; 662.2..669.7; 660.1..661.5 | 0.13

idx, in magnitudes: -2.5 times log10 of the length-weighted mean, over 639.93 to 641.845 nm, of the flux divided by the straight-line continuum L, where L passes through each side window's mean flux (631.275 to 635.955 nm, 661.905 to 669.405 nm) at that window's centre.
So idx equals 0.40 mag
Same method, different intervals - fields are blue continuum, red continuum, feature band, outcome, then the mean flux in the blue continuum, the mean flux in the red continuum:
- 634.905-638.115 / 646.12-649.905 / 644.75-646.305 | 0.04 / 27.4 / 19.3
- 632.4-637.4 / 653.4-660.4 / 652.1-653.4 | 0.15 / 31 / 18.6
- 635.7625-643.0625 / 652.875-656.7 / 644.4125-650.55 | 0.06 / 23.1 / 18.6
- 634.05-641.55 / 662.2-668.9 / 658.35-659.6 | 0.14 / 25.4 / 19.6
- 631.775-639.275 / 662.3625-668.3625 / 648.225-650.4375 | 0.27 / 29.9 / 19.8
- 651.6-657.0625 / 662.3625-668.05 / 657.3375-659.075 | 0.07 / 18.8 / 19.9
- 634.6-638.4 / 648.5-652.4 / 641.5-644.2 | 0.16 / 27.6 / 19.6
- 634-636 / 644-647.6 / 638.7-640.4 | 0.17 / 30.2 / 19.8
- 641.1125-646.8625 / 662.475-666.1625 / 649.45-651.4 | 0.06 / 20.3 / 19.9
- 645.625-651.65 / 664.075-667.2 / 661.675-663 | 0.08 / 19.4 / 20.3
